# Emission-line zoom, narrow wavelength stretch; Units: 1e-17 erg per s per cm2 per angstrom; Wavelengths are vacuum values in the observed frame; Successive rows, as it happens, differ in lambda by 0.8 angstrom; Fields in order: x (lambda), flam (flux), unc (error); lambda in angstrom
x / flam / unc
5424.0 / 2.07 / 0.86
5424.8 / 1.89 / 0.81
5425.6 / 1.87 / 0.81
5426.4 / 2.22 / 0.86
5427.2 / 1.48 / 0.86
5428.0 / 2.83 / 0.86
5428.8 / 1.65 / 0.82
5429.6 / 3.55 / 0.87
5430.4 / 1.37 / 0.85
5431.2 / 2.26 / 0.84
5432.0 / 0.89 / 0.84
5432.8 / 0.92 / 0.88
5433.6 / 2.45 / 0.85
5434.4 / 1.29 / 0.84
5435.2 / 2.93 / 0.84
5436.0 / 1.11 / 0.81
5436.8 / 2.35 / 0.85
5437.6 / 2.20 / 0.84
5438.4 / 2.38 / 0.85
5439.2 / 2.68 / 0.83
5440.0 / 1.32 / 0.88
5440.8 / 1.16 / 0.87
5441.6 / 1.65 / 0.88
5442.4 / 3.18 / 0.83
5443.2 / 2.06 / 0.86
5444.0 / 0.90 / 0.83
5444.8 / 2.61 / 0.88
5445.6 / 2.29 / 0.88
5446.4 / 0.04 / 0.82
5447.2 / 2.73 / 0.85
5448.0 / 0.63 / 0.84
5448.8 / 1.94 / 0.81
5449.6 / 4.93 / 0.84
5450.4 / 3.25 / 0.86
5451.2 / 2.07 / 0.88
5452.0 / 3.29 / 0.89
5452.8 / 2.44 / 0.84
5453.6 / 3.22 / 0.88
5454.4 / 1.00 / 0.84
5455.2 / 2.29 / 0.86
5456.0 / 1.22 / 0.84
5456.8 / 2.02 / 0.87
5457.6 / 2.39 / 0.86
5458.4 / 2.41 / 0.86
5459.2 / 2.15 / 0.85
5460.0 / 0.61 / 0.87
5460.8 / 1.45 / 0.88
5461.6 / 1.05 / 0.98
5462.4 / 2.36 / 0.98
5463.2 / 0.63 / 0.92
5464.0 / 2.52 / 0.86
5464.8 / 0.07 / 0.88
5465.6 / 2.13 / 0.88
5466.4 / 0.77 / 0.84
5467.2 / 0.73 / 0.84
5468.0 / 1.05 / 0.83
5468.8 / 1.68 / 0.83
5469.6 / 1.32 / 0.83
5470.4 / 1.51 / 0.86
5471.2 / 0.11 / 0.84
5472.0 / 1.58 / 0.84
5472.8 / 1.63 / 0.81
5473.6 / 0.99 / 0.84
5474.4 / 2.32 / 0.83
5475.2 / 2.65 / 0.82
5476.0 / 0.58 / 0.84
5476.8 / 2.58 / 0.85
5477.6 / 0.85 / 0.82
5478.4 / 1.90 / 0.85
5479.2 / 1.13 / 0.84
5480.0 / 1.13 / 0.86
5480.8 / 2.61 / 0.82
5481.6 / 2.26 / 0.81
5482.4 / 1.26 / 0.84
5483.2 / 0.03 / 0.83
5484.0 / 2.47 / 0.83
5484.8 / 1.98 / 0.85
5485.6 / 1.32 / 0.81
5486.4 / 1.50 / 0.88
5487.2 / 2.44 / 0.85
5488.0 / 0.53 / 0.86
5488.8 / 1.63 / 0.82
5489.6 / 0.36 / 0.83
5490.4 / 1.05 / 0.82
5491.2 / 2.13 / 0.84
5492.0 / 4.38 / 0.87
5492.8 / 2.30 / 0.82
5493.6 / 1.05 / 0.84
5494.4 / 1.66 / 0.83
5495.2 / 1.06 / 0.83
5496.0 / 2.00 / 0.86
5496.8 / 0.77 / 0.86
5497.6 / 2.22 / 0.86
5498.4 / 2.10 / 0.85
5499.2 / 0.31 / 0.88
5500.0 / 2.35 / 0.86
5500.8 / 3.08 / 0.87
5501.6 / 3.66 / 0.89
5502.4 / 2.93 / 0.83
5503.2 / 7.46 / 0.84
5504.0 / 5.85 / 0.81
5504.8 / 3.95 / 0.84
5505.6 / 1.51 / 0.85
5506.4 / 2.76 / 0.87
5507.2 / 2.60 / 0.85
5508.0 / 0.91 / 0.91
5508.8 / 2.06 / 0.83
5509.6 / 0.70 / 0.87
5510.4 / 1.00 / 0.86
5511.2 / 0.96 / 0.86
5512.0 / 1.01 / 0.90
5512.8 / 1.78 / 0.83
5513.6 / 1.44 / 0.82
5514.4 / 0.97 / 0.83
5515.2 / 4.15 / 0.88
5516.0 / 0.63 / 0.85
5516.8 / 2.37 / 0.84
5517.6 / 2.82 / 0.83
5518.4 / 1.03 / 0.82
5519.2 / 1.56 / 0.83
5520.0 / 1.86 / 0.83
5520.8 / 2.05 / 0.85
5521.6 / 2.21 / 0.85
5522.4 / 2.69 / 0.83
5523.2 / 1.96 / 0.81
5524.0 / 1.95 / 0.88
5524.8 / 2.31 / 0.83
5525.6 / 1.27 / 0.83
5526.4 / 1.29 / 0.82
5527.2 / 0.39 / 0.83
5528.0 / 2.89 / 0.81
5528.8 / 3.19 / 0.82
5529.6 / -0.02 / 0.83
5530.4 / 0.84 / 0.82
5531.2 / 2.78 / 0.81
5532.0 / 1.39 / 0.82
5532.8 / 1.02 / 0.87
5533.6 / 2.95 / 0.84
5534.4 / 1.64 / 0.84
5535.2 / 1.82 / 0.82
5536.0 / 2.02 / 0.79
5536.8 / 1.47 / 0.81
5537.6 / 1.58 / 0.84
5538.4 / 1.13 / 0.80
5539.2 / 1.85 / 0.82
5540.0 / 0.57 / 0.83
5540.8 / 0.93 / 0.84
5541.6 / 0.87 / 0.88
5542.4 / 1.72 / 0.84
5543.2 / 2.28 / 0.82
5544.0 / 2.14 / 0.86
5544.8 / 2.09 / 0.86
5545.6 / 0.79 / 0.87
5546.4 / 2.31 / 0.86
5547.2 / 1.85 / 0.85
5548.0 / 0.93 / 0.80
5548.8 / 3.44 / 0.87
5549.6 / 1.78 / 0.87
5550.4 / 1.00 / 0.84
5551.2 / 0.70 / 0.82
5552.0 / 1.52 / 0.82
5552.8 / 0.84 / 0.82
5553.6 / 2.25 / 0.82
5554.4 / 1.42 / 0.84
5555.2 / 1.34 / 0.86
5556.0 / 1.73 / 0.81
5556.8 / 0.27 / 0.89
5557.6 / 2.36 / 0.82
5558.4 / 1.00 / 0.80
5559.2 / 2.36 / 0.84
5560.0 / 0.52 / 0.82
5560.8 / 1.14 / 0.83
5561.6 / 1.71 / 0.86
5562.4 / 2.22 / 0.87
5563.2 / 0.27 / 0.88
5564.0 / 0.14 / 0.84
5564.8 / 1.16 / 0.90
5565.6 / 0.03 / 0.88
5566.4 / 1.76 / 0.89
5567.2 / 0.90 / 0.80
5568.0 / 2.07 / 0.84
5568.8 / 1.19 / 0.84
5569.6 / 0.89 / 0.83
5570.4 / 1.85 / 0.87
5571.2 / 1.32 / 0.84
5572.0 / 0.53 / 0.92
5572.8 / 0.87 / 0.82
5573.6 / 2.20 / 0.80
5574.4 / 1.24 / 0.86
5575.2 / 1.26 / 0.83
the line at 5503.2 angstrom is [O III] 5007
